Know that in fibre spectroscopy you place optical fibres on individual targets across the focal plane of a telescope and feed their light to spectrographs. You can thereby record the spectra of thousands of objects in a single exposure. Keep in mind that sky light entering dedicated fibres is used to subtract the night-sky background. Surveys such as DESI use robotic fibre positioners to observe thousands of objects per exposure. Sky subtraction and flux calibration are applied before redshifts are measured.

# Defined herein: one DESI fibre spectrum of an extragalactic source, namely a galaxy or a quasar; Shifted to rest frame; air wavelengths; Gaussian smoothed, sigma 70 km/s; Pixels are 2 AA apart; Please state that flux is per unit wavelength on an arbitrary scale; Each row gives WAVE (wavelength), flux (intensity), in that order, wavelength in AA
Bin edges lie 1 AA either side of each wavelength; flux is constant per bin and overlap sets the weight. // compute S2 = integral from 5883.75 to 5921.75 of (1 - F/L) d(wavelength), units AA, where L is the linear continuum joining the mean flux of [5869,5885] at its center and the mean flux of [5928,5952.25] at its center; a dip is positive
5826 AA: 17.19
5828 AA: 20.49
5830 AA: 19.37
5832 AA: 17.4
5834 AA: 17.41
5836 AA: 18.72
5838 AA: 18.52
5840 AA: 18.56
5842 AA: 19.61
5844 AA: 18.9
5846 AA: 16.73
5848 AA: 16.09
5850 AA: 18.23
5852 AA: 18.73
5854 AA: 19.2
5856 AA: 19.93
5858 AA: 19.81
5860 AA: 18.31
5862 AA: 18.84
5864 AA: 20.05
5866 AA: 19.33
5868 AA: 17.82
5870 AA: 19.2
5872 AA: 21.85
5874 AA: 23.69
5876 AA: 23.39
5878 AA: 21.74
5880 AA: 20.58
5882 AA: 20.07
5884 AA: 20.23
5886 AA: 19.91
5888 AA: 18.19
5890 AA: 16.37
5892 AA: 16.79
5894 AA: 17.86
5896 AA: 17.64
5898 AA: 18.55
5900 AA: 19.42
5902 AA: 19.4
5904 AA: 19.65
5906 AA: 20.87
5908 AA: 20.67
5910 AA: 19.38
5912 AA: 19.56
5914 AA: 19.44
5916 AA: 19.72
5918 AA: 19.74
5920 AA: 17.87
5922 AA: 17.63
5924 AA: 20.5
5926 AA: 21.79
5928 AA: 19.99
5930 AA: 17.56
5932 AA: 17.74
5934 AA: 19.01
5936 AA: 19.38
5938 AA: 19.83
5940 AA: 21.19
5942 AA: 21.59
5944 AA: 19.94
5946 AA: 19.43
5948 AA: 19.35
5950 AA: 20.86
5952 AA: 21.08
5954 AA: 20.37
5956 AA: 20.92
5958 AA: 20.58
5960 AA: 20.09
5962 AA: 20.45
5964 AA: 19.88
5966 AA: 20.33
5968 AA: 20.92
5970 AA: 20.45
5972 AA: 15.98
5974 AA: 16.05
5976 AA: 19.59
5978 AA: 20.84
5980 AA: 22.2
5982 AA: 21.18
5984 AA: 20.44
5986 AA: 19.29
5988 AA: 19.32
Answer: 3.1 AA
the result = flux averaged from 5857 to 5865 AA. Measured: 19.3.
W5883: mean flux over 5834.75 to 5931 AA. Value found 19.3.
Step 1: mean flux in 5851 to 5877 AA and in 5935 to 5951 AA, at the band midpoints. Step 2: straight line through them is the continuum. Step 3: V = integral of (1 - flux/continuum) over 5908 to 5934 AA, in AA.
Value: 1.1 AA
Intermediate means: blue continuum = 20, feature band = 19.3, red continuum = 20.2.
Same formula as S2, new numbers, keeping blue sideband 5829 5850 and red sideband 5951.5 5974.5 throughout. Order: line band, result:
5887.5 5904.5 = 0.66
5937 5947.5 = -0.44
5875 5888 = -1.44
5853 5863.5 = -0.50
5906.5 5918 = -0.41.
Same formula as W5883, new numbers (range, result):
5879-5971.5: 19.6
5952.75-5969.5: 20.5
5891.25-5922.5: 19.1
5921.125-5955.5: 19.9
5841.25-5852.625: 18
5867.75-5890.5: 20.4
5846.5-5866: 18.8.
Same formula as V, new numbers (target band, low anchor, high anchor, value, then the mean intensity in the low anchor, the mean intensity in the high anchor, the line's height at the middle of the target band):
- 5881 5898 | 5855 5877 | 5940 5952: 1.6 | 20.2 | 20.4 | 20.3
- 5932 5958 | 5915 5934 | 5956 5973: -0.8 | 19.2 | 19.9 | 19.5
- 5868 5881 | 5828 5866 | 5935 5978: -1.7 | 18.6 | 19.9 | 19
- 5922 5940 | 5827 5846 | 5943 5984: 0.2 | 18.7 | 20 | 19.7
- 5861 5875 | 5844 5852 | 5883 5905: -1.7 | 17.5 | 18.5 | 17.9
